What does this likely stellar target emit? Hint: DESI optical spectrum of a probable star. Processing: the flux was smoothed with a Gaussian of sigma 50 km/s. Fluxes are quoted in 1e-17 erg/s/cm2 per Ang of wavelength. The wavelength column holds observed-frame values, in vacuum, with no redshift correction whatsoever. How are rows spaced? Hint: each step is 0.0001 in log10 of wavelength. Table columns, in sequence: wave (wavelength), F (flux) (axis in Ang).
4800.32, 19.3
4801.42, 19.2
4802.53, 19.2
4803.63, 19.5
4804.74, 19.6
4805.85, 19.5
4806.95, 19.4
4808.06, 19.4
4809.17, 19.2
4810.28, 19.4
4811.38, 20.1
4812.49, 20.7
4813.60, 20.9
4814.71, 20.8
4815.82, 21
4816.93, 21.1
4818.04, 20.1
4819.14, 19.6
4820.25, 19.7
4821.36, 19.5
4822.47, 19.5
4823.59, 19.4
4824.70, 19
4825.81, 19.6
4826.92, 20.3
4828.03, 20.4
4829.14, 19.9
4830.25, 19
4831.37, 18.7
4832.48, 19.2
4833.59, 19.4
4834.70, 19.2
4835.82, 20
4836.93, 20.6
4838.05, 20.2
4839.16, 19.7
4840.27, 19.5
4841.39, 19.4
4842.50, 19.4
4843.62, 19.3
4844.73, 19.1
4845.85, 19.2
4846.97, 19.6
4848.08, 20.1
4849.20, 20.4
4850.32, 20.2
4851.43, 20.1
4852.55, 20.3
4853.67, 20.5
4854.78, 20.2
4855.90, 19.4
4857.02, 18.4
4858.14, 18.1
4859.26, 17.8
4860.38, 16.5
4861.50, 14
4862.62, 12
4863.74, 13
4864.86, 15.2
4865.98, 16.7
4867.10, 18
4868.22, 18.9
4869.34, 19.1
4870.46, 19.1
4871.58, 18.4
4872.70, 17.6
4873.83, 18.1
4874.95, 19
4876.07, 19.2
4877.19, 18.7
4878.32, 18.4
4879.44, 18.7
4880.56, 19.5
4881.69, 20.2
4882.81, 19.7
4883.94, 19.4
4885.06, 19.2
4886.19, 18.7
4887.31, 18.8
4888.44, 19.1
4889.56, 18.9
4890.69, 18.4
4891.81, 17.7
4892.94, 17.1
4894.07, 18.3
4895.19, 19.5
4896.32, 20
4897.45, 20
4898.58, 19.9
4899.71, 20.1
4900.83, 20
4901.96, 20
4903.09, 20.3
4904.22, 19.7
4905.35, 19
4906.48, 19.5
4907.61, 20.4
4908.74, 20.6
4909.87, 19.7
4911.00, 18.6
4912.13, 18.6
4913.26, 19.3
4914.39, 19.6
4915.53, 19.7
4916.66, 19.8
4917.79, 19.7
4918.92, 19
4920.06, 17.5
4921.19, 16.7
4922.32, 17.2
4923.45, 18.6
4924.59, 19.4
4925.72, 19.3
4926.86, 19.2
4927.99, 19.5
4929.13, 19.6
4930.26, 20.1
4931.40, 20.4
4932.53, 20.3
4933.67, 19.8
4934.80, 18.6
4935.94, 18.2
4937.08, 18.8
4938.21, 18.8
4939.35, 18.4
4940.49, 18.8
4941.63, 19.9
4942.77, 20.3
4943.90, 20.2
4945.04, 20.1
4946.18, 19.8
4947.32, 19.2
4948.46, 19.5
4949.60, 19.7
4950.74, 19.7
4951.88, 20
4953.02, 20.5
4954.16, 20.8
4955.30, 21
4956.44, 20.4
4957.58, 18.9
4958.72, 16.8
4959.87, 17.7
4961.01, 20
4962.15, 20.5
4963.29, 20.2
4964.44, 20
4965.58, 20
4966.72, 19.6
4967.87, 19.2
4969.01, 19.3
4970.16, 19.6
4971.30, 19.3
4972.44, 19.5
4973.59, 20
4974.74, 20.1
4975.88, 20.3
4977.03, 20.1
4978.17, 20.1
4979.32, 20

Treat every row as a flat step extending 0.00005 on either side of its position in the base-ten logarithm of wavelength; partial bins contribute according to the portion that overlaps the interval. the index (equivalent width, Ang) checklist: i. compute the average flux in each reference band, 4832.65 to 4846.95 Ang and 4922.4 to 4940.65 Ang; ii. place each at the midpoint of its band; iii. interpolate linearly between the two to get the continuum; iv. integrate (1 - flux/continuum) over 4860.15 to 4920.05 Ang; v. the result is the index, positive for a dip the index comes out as 2.2 Ang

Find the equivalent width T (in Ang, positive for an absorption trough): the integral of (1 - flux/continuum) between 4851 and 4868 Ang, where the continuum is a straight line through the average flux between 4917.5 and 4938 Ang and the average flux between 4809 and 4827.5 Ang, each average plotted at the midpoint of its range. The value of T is 1.97 Ang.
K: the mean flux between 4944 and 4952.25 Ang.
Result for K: 19.7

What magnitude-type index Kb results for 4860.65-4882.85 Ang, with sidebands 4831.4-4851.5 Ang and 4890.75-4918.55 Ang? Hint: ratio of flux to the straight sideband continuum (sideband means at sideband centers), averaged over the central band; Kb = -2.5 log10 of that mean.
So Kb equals 0.11 mag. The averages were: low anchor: 19.7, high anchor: 19.4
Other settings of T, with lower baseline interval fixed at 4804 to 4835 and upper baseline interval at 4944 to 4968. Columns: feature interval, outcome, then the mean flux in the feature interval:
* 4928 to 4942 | 0.29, 19.3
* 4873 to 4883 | 0.38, 19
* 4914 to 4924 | 0.56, 18.6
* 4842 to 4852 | 0.02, 19.7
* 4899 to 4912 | -0.02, 19.8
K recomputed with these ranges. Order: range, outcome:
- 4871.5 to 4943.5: 19.2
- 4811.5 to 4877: 19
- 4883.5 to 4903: 19.2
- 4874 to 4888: 19.1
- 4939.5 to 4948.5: 19.7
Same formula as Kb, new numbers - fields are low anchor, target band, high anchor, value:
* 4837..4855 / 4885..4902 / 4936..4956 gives 0.04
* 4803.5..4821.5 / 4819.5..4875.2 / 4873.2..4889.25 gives 0.04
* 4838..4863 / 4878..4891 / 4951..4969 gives 0.00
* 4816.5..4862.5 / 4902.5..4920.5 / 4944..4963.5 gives 0.01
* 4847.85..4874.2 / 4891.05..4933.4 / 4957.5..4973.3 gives -0.04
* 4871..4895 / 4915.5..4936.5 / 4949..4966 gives 0.01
